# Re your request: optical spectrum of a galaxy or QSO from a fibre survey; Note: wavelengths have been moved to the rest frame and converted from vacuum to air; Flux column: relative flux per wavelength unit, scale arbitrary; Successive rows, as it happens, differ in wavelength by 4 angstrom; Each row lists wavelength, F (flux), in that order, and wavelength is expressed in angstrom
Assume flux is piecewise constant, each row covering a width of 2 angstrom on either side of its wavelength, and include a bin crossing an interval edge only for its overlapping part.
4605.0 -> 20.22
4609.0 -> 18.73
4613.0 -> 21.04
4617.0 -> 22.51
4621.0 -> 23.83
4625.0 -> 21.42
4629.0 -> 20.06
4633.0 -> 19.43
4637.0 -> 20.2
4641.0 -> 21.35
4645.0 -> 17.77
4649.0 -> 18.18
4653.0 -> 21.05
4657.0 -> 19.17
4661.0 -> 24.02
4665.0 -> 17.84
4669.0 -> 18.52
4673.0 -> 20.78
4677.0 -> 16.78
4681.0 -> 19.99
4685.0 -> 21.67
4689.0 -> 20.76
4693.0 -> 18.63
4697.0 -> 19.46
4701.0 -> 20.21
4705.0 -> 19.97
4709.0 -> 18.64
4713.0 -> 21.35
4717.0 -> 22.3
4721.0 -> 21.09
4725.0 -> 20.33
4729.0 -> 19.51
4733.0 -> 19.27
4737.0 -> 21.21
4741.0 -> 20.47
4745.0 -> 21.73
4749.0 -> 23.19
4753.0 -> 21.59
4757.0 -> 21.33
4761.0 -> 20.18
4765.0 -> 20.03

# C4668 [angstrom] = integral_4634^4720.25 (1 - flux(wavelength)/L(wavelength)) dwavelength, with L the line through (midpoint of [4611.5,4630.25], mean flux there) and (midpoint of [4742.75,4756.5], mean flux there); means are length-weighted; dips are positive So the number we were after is 7.8 angstrom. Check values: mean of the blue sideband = 21.9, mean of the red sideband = 22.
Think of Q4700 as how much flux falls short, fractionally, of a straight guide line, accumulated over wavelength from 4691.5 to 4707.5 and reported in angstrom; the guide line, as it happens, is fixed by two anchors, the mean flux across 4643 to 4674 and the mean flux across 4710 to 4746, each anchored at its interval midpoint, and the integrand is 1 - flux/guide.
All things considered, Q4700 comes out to 0.6 angstrom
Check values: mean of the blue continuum 19.6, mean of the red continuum 20.7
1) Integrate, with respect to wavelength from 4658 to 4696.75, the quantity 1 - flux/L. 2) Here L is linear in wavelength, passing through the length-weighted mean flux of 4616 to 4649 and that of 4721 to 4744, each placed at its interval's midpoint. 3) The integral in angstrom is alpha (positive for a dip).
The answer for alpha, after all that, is 1.18 angstrom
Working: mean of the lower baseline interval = 20.6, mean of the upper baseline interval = 20.3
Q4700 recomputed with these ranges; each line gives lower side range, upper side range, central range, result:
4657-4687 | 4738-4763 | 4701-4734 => 0.7 angstrom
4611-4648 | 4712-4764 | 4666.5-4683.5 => 1.5 angstrom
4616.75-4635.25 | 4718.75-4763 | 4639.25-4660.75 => 1.4 angstrom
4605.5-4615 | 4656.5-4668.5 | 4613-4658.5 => -0.9 angstrom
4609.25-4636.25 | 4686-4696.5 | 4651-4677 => 0.5 angstrom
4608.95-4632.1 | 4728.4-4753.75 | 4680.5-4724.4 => 1.6 angstrom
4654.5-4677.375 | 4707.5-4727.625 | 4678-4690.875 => -0.2 angstrom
